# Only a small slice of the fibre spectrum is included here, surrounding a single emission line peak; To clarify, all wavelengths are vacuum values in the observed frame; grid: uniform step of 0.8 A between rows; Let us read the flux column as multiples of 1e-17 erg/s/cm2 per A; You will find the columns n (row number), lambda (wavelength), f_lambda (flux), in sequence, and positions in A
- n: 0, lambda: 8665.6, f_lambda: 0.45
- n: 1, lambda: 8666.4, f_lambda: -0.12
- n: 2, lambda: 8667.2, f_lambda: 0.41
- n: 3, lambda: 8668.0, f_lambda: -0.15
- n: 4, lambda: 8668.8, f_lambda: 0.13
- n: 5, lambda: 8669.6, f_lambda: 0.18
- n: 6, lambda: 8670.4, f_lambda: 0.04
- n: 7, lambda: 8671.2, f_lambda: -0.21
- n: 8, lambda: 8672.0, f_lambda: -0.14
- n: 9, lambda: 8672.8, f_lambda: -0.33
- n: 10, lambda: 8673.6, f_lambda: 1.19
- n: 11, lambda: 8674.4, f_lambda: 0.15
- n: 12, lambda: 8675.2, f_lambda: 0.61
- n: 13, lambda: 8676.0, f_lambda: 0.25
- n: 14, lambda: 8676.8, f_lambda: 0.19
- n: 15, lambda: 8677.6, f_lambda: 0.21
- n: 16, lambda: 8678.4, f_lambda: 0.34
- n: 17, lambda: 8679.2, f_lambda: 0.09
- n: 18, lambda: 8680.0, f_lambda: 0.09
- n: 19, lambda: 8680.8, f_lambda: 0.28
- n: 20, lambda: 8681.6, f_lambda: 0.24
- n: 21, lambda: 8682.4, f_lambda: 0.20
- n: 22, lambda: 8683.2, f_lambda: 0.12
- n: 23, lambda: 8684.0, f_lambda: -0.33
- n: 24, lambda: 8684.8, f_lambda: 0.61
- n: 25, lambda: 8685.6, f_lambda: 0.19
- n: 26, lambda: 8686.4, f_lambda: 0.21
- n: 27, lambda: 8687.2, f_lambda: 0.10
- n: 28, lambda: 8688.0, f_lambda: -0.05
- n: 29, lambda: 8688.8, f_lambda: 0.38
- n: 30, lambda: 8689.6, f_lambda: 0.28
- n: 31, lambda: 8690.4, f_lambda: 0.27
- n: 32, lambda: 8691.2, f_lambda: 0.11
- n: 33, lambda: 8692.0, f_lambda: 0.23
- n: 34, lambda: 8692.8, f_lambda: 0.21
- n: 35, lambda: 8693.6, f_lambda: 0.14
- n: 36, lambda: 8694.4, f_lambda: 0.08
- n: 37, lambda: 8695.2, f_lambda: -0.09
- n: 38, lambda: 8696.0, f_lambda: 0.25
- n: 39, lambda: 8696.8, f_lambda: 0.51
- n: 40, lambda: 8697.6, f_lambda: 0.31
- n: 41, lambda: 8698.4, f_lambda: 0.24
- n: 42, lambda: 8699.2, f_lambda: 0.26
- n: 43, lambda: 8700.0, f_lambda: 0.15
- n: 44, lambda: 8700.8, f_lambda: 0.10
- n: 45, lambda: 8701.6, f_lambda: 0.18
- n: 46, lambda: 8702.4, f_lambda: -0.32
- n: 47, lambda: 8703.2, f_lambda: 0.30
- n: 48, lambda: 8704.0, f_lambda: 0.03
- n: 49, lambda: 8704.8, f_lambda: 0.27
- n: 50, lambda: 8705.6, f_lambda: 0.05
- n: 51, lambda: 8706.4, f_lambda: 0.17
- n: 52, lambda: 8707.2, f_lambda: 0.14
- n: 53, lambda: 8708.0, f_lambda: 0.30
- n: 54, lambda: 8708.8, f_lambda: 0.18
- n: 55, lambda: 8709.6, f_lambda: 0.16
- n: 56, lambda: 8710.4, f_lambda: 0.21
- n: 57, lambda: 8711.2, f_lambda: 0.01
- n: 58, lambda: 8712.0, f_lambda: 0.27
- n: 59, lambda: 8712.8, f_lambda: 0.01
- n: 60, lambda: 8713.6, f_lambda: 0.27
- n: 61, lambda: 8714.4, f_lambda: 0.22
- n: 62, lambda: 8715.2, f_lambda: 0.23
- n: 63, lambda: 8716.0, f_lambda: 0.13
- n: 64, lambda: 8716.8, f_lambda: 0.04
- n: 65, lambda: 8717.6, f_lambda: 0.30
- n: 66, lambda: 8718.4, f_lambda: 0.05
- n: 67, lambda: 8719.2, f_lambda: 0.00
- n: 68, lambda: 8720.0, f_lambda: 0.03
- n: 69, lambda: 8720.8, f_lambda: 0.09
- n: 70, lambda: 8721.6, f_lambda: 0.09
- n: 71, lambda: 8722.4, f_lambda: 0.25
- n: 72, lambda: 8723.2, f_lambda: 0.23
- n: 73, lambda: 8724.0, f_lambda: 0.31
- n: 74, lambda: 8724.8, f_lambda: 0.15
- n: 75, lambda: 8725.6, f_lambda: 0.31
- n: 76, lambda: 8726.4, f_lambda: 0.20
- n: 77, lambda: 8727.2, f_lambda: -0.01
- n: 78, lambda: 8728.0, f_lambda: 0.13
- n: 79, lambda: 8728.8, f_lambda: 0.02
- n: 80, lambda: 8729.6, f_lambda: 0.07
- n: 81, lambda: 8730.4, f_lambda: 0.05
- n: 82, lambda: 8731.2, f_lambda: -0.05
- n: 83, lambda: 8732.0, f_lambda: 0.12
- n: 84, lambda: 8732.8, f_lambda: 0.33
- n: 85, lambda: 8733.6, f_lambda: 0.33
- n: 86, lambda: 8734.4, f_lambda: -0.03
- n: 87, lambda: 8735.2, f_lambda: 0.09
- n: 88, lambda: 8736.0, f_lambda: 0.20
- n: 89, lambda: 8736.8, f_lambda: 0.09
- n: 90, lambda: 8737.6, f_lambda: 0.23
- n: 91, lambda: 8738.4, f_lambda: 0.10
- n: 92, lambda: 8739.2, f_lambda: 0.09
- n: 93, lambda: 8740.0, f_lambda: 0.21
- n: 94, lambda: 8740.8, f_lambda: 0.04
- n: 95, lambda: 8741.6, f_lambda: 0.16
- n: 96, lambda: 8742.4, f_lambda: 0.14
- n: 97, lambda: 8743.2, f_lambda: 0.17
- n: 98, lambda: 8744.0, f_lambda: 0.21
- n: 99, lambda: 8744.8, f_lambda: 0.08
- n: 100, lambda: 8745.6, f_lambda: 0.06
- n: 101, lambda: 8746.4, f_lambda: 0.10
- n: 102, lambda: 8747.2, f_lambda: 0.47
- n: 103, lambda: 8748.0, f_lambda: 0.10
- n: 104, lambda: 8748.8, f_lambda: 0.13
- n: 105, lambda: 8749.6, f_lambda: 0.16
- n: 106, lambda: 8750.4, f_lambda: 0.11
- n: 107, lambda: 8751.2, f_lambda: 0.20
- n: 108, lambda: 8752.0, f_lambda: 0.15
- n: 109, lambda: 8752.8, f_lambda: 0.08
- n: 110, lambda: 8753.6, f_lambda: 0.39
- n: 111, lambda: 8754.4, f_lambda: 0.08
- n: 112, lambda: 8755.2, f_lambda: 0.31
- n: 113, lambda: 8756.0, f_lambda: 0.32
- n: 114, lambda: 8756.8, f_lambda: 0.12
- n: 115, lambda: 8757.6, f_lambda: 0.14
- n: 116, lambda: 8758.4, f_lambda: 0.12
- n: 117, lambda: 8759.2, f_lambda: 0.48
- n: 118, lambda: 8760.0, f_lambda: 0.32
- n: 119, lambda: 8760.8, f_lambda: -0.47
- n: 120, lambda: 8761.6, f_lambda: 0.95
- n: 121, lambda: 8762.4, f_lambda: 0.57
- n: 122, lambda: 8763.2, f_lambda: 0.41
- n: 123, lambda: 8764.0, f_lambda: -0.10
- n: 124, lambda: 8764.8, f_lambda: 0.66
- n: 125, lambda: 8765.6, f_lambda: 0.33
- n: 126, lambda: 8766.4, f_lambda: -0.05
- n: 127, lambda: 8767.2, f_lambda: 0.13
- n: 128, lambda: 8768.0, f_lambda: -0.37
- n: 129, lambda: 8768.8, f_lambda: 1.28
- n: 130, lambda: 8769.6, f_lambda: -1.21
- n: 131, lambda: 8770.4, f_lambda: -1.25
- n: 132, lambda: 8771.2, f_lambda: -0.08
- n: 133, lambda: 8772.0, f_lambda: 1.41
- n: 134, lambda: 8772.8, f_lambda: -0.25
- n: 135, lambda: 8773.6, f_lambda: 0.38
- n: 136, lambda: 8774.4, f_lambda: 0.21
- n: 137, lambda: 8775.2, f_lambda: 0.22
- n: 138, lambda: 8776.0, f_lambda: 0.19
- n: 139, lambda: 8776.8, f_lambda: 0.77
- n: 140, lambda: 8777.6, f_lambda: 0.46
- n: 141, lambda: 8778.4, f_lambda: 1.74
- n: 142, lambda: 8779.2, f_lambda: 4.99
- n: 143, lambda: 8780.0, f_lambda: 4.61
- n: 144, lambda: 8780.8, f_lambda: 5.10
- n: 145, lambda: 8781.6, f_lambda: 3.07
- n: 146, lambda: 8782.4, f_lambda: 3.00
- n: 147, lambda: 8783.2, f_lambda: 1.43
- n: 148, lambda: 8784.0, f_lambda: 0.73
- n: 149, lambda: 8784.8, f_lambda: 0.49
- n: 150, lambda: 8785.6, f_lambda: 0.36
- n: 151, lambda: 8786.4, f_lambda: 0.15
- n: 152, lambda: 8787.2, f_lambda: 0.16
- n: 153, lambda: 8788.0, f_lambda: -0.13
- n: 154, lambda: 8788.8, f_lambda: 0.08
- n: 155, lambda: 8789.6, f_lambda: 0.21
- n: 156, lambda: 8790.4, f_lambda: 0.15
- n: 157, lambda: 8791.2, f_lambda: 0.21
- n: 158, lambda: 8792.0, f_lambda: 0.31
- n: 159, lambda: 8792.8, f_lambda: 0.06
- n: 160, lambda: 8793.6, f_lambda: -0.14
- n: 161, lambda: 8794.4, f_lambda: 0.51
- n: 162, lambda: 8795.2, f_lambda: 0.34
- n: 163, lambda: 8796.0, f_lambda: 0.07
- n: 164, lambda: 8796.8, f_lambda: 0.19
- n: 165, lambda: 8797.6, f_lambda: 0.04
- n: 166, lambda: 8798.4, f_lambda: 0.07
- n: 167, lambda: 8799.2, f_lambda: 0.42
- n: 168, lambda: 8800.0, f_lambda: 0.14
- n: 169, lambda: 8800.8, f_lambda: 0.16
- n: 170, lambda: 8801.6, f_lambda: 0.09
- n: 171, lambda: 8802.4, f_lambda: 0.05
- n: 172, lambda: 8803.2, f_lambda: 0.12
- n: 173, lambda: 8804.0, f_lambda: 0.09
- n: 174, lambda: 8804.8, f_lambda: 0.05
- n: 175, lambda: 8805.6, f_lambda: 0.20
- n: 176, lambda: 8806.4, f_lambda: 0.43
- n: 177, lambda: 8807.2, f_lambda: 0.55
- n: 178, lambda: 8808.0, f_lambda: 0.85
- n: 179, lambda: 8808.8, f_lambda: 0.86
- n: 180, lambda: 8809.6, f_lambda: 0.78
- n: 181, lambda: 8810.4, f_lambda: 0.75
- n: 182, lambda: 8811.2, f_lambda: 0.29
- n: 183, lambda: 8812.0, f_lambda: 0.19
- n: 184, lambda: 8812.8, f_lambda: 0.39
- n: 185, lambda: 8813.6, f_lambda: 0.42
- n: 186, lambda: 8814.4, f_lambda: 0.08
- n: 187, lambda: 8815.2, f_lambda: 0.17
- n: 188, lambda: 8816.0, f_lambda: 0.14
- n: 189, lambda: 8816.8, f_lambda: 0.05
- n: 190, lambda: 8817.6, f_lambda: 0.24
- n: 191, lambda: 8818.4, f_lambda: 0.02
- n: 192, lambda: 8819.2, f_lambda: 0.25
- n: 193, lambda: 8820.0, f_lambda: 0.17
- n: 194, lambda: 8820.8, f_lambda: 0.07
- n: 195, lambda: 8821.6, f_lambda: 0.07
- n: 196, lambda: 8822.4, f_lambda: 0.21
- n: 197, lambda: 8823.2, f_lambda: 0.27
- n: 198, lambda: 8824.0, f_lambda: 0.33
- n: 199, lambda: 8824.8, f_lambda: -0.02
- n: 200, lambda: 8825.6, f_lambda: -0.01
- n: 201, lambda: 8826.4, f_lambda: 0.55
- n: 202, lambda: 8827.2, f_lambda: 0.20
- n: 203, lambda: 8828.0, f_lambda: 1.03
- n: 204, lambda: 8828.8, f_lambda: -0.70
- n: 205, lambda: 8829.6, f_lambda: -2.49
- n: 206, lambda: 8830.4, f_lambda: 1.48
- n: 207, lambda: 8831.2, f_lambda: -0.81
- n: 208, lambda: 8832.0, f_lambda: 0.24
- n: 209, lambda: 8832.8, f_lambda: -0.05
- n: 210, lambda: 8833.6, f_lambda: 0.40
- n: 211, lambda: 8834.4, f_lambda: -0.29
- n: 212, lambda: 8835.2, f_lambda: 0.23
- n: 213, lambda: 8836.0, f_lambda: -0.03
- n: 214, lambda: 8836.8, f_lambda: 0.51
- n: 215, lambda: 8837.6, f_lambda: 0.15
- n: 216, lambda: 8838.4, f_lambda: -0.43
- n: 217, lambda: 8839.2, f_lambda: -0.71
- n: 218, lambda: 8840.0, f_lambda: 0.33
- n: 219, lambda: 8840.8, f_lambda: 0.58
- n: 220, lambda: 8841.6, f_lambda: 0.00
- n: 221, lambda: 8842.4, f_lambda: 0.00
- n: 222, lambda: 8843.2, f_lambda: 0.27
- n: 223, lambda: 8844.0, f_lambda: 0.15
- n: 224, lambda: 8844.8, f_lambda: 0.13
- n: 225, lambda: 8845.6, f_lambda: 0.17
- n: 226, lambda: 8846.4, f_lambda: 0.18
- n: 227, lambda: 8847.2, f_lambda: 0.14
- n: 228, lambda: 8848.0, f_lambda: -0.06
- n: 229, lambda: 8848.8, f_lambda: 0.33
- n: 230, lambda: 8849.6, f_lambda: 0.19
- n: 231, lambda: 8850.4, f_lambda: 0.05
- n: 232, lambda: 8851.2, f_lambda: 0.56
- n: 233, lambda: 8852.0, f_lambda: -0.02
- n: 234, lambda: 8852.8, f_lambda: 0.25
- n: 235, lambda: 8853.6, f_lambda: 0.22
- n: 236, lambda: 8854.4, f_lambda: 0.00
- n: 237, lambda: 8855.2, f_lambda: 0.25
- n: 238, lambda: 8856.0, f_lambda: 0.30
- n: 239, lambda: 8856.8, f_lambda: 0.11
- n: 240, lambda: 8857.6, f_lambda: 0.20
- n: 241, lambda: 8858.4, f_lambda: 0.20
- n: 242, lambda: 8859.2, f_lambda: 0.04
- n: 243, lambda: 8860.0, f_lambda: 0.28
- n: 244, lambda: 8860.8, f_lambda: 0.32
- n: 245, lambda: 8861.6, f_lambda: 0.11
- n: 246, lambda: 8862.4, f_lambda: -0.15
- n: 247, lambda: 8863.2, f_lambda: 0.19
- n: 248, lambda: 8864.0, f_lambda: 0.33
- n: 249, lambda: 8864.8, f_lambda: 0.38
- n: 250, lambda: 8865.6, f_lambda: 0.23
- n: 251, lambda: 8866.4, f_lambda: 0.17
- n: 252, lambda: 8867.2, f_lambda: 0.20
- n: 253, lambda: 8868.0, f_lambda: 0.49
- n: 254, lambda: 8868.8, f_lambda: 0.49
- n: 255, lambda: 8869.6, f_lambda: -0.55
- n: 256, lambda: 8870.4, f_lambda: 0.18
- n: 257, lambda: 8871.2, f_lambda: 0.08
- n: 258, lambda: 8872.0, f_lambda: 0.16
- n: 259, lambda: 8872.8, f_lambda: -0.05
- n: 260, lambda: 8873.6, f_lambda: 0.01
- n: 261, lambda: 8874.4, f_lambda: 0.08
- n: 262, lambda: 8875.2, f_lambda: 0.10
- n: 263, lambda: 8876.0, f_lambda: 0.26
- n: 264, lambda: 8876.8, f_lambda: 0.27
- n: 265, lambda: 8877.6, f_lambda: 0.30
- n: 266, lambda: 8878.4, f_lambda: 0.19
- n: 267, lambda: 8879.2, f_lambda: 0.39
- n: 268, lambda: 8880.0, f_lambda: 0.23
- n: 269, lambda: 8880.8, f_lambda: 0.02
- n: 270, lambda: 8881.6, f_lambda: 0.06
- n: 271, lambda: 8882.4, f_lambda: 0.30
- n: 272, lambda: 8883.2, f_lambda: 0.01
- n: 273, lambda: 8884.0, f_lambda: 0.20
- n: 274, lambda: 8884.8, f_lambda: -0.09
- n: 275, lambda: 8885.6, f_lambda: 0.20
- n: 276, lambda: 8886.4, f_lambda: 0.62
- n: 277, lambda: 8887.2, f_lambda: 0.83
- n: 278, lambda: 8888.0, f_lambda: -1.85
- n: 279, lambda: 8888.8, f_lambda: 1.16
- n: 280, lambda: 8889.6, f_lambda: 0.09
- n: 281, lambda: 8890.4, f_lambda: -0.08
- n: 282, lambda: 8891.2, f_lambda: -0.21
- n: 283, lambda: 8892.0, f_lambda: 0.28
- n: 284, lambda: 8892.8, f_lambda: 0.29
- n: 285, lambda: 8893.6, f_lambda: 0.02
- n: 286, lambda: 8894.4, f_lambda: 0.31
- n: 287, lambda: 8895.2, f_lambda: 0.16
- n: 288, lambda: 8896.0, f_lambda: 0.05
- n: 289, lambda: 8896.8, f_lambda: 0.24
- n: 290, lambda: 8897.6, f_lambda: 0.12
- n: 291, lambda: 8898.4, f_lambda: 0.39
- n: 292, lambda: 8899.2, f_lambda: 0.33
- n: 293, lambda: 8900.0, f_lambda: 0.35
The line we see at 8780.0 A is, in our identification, H-alpha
